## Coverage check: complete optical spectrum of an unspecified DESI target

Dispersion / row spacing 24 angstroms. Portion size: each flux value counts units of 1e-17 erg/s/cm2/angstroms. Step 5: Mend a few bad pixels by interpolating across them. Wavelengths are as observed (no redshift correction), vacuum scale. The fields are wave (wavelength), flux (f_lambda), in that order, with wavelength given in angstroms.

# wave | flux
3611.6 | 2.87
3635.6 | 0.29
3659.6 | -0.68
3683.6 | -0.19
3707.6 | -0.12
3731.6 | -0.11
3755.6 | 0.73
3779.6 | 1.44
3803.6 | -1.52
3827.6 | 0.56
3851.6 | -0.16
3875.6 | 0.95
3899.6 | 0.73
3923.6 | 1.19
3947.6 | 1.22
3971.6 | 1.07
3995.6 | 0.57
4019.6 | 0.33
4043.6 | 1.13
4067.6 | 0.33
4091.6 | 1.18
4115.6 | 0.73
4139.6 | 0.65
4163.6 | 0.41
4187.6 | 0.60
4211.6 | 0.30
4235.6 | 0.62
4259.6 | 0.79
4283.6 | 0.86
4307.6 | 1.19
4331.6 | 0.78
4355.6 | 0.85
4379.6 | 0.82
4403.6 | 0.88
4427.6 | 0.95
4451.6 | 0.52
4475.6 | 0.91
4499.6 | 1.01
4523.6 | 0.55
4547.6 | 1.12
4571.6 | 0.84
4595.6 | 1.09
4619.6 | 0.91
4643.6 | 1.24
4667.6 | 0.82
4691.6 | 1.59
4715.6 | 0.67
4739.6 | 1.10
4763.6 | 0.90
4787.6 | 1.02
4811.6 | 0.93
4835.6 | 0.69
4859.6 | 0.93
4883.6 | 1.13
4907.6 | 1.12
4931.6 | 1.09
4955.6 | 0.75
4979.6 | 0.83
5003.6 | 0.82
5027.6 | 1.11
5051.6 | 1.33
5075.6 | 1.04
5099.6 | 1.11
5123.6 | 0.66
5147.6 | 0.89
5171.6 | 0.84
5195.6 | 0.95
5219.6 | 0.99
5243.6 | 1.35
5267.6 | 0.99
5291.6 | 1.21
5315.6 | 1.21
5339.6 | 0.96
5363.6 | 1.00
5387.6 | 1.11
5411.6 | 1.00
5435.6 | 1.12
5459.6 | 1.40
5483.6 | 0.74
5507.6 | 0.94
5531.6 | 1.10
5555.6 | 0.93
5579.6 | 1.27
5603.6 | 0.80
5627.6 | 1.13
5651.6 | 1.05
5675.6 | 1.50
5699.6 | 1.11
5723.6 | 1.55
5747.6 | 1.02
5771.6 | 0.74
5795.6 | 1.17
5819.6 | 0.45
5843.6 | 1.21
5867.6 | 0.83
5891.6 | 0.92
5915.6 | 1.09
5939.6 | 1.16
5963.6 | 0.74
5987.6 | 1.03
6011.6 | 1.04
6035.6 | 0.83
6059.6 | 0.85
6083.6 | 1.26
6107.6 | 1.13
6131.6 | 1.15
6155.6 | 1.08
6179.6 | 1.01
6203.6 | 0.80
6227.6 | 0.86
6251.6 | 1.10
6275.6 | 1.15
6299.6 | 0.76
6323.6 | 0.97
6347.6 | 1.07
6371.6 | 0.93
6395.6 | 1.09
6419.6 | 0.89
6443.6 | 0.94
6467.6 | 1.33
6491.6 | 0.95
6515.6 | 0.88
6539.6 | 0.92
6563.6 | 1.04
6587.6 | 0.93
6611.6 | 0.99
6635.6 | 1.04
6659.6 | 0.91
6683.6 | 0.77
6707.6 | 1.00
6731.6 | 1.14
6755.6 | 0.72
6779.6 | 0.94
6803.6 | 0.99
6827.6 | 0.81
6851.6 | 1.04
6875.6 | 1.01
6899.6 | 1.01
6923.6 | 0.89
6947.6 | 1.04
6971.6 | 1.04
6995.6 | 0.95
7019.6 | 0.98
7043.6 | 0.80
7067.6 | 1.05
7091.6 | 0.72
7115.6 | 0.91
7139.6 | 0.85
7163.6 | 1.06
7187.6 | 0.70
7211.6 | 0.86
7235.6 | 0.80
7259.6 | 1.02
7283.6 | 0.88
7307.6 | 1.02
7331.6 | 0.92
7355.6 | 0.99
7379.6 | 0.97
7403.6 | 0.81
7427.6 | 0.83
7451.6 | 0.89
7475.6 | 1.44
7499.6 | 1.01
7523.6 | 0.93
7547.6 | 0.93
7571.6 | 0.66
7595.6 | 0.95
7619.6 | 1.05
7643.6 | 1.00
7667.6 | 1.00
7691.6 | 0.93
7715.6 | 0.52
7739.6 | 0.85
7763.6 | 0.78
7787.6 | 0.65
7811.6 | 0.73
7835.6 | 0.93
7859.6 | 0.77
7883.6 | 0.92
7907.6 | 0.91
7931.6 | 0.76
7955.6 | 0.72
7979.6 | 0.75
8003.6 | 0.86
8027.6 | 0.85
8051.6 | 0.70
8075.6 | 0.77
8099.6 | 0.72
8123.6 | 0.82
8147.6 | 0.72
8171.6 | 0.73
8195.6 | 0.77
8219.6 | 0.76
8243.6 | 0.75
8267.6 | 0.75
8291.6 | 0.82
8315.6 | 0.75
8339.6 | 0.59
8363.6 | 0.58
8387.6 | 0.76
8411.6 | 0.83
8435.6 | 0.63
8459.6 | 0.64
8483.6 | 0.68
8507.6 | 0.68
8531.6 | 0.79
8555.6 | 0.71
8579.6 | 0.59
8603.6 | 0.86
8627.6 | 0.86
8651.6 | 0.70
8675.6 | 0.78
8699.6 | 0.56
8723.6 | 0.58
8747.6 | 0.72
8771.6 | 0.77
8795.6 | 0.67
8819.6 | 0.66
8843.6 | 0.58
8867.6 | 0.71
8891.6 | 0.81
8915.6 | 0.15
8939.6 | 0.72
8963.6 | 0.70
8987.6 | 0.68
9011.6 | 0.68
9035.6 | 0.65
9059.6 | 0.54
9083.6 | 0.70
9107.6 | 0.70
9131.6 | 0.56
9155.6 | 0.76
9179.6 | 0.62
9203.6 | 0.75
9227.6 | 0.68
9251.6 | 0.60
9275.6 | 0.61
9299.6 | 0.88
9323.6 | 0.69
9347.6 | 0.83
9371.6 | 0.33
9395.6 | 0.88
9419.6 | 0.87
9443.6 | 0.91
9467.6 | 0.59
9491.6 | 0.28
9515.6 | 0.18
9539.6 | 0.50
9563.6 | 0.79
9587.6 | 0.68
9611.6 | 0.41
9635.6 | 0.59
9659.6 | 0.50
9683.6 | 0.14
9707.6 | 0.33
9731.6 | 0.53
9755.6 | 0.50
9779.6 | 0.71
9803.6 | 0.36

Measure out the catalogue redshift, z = 0.139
